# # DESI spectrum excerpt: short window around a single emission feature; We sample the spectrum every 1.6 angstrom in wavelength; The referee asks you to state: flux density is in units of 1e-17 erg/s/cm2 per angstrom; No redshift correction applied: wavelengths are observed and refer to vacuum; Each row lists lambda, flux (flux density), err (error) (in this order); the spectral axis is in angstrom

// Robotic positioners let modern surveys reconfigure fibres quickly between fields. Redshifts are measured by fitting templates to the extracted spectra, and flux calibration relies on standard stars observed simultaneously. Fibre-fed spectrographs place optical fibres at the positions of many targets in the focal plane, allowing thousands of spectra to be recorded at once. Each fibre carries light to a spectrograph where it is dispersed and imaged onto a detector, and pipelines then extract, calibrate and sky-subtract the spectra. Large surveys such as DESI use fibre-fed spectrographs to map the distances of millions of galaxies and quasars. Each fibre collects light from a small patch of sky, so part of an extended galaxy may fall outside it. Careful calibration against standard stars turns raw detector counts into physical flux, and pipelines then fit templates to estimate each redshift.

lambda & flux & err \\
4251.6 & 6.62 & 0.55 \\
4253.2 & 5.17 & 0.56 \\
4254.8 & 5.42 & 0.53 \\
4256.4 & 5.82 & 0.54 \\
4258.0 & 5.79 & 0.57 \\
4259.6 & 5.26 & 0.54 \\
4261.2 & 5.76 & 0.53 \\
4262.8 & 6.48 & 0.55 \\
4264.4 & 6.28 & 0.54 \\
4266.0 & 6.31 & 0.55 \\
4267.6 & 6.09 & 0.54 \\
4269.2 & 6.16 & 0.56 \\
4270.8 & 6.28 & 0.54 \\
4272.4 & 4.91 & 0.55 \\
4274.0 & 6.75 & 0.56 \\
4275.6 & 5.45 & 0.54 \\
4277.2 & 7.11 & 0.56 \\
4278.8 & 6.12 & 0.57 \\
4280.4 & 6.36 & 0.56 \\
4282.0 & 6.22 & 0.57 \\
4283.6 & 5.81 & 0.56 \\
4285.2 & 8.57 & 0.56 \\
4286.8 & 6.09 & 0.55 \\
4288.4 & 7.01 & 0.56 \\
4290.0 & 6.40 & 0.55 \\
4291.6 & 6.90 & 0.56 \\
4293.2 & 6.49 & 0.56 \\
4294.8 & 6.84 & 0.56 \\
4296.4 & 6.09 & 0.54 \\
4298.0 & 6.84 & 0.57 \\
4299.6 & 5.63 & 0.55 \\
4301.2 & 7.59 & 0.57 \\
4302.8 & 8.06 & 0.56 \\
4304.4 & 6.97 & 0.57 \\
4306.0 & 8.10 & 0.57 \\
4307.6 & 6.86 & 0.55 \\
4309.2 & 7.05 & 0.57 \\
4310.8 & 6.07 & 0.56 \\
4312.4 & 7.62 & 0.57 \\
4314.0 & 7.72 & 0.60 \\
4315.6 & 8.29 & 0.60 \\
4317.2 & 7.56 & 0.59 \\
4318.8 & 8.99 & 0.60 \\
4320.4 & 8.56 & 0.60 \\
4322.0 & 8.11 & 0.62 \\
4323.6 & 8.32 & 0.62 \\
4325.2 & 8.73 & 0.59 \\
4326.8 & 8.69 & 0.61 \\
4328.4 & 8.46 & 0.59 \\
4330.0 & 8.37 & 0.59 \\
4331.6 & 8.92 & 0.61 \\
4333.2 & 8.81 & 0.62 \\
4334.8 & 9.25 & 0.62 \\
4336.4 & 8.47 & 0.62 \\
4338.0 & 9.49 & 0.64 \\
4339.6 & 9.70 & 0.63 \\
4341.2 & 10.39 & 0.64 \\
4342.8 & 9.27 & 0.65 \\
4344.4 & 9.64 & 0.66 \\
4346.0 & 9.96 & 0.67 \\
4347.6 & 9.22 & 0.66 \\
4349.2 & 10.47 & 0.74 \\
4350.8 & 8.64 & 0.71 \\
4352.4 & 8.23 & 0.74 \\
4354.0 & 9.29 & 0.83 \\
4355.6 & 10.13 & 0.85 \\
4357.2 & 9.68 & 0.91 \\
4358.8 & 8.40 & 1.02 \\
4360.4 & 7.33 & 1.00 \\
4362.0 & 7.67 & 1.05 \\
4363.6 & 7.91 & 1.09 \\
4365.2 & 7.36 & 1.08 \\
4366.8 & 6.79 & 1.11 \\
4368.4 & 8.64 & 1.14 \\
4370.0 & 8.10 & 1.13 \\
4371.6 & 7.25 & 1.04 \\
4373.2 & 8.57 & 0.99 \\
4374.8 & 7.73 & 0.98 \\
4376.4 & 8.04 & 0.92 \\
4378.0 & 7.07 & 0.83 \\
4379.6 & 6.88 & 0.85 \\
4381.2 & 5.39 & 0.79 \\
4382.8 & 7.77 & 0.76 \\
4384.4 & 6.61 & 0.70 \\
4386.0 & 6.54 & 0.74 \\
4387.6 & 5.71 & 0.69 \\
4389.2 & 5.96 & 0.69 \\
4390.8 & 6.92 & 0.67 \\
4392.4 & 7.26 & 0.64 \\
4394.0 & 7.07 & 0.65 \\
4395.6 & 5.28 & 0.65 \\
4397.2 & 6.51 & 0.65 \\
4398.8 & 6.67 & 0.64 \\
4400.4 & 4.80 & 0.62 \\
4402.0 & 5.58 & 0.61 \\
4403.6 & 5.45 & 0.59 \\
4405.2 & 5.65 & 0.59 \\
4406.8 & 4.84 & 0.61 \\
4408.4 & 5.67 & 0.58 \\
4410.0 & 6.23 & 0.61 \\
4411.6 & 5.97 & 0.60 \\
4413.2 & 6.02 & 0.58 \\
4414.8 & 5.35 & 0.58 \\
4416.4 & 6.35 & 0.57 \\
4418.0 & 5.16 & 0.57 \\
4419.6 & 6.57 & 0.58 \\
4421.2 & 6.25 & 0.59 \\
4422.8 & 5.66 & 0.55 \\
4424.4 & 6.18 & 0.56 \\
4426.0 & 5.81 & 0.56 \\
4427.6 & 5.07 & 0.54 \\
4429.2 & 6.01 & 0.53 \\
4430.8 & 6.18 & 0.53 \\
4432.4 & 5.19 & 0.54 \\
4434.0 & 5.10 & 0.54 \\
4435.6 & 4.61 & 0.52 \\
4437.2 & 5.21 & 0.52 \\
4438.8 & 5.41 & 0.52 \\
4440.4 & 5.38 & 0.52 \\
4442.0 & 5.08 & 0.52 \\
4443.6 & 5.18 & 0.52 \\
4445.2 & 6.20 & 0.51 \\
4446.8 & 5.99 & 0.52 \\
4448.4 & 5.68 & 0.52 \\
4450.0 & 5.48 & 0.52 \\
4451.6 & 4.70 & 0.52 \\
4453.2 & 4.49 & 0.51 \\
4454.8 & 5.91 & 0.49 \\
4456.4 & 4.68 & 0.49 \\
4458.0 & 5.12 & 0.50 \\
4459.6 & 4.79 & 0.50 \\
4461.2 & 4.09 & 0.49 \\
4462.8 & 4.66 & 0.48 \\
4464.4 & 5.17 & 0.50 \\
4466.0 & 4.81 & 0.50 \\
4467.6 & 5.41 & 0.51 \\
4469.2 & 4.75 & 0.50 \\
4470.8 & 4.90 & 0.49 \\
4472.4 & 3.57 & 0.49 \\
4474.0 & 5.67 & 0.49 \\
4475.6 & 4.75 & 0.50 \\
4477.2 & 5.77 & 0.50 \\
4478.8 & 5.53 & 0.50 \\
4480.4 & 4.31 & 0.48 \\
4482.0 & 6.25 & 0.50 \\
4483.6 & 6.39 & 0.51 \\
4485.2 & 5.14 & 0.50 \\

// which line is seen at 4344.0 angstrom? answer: C IV 1549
